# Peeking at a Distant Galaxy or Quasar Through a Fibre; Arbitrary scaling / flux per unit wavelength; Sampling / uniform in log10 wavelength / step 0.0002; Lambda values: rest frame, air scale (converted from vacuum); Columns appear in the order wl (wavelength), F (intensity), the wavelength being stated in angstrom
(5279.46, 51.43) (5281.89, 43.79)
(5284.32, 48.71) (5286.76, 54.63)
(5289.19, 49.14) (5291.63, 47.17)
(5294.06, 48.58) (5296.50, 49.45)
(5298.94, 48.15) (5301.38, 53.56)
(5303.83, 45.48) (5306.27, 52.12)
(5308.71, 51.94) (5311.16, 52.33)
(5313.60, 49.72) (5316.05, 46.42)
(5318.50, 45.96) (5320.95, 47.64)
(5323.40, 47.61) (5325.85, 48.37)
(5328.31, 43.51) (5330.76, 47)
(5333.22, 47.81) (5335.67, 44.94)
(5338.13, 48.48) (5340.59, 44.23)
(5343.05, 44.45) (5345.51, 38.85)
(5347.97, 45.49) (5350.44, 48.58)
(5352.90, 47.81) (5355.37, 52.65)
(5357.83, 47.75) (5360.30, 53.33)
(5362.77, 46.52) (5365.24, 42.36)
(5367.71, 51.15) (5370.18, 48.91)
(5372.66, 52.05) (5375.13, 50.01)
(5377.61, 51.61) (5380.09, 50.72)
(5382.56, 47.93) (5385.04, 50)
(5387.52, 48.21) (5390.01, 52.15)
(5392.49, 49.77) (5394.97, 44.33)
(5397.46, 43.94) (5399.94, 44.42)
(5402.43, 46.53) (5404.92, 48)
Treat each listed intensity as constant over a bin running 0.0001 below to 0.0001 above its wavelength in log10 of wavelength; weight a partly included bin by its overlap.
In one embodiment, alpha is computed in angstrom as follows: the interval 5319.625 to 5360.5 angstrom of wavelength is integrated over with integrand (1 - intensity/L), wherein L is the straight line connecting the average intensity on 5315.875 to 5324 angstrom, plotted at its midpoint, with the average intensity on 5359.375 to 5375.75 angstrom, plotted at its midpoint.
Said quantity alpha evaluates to 0.9 angstrom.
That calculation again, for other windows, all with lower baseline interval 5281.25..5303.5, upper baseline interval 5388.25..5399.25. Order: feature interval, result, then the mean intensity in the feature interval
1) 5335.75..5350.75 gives 1.10 angstrom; 44.8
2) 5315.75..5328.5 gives 0.48 angstrom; 46.8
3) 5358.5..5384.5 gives -0.88 angstrom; 49.4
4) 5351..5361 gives -0.42 angstrom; 50.1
